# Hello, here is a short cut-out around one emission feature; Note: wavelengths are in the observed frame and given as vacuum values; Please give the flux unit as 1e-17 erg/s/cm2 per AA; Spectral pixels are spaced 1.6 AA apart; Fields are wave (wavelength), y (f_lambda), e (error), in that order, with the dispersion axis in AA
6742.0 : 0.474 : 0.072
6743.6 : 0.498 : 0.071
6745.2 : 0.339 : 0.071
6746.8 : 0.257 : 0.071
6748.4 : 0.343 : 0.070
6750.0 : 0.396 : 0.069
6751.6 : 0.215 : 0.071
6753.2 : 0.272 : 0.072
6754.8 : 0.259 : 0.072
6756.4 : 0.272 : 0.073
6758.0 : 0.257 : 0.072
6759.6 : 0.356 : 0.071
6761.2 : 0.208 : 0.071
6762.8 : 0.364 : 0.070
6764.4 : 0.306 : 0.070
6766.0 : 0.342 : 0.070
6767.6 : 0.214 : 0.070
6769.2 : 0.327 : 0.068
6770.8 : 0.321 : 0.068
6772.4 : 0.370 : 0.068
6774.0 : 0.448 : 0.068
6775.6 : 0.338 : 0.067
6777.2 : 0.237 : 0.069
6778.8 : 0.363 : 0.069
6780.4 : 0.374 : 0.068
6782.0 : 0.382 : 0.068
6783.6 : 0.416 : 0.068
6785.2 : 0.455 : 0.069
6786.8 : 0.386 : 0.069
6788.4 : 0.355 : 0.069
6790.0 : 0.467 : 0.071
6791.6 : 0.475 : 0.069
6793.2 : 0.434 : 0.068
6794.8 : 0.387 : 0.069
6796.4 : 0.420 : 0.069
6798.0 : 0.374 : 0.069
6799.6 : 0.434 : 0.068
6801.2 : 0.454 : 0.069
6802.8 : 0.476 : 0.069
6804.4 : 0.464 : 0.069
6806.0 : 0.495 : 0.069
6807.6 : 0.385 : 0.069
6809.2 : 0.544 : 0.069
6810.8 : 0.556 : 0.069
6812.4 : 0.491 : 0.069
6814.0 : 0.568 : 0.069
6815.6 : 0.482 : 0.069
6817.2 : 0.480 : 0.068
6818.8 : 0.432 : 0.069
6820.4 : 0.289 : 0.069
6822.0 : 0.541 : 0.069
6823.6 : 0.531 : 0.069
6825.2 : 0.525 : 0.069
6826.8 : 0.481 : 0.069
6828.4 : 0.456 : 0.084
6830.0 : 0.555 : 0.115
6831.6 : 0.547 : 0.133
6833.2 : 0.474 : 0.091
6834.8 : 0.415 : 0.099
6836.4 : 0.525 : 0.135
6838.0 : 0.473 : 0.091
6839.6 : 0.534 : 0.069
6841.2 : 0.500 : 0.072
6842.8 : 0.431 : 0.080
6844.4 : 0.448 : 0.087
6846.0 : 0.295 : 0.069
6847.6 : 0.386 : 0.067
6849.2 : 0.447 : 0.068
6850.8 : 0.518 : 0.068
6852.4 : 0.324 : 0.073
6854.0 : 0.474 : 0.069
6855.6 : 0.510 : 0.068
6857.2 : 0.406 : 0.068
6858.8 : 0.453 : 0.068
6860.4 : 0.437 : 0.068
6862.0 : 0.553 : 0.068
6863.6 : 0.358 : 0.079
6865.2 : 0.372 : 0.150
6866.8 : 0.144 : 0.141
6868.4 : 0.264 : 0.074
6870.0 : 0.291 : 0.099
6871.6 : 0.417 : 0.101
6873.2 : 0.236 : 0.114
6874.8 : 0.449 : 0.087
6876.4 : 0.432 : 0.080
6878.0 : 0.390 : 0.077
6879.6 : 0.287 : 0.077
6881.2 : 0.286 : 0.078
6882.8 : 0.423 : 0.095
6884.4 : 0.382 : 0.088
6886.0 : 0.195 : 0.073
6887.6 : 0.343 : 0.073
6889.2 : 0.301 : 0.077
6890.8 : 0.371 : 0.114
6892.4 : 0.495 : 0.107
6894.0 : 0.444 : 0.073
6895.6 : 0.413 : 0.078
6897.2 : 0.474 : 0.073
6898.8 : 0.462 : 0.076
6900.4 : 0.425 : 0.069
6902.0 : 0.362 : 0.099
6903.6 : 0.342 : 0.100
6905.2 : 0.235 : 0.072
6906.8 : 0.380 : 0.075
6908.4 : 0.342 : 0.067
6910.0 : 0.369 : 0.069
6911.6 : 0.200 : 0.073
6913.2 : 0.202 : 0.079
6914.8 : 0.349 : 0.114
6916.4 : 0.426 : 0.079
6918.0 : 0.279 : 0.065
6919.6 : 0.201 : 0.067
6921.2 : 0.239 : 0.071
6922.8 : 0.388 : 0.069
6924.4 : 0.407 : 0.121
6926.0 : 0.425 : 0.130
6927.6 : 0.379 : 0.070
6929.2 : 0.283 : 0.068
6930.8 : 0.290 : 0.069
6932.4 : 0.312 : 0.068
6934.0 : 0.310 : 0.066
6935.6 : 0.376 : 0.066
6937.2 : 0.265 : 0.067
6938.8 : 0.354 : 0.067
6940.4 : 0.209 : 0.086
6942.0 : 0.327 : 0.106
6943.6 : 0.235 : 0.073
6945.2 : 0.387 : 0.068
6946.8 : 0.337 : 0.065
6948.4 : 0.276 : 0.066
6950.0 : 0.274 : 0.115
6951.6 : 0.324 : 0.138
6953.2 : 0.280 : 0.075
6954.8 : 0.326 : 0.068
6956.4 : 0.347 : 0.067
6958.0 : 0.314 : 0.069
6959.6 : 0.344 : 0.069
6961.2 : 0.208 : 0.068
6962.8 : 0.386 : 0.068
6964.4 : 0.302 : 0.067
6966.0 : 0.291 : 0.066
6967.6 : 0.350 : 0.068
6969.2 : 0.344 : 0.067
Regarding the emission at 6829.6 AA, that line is C IV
